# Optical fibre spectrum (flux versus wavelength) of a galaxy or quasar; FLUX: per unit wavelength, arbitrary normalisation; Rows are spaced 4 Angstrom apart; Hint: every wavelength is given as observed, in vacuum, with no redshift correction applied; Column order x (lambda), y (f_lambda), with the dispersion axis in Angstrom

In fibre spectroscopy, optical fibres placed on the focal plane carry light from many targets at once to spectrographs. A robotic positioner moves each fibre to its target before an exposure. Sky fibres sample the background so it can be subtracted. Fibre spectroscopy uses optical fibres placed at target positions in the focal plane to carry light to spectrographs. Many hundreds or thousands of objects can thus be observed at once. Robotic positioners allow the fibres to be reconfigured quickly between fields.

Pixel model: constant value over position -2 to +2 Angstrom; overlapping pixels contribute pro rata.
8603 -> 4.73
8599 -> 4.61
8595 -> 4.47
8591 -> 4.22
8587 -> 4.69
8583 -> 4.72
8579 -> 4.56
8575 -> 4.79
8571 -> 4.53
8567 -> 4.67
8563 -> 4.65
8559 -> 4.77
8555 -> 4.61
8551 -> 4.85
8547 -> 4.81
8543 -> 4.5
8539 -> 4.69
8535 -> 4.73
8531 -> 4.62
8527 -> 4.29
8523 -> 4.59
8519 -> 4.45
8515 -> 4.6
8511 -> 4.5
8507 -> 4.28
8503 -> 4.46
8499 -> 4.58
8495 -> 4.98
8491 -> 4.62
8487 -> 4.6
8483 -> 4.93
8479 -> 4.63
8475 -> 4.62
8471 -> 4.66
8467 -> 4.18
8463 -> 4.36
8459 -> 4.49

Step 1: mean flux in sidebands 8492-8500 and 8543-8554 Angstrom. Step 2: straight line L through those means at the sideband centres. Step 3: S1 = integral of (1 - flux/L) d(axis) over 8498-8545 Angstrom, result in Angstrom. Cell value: 2.4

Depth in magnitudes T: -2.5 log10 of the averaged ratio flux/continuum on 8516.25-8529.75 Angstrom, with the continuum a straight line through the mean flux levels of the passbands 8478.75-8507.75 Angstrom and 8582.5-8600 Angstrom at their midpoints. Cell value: 0.04 mag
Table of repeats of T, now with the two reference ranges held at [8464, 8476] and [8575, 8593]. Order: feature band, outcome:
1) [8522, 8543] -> -0.01 mag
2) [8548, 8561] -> -0.05 mag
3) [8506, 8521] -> 0.01 mag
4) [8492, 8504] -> -0.05 mag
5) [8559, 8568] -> -0.03 mag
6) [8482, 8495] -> -0.06 mag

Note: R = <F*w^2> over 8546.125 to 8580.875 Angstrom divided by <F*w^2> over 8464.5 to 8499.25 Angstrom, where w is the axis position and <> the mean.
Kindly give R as 1.03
